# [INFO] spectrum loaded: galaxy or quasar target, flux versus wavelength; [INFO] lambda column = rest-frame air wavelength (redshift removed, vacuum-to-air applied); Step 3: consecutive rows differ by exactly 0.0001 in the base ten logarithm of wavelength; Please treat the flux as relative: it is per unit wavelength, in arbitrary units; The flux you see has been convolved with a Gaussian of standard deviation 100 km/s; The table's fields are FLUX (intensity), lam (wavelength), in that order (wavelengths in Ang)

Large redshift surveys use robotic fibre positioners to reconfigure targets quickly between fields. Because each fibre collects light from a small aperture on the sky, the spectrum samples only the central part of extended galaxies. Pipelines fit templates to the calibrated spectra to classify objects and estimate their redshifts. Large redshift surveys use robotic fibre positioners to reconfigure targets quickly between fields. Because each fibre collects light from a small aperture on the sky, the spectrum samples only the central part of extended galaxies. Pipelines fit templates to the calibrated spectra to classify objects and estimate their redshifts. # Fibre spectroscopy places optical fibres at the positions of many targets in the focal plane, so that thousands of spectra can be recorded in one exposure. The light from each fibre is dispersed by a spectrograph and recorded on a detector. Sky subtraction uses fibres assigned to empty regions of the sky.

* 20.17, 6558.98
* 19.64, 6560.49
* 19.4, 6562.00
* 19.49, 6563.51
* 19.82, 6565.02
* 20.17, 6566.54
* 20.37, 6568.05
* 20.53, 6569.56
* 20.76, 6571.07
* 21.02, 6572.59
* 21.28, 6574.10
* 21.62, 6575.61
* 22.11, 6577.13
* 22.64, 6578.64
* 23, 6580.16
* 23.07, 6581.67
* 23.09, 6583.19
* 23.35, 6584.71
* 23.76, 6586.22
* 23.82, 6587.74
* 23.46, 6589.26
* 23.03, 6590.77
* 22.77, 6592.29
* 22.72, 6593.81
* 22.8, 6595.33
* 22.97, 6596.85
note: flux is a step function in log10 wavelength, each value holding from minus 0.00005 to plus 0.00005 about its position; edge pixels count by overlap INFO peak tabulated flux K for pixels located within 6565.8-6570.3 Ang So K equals 20.53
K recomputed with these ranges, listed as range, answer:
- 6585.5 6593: 23.82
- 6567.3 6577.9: 22.11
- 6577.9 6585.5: 23.35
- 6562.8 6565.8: 19.82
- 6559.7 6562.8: 19.64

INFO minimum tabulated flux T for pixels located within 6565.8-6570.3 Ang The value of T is 20.17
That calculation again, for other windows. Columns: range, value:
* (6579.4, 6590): 23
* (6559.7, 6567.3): 19.4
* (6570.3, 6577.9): 20.76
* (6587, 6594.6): 22.72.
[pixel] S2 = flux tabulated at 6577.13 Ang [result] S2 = 22.11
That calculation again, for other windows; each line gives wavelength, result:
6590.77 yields 23.03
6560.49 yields 19.64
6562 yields 19.4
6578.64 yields 22.64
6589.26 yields 23.46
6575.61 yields 21.62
